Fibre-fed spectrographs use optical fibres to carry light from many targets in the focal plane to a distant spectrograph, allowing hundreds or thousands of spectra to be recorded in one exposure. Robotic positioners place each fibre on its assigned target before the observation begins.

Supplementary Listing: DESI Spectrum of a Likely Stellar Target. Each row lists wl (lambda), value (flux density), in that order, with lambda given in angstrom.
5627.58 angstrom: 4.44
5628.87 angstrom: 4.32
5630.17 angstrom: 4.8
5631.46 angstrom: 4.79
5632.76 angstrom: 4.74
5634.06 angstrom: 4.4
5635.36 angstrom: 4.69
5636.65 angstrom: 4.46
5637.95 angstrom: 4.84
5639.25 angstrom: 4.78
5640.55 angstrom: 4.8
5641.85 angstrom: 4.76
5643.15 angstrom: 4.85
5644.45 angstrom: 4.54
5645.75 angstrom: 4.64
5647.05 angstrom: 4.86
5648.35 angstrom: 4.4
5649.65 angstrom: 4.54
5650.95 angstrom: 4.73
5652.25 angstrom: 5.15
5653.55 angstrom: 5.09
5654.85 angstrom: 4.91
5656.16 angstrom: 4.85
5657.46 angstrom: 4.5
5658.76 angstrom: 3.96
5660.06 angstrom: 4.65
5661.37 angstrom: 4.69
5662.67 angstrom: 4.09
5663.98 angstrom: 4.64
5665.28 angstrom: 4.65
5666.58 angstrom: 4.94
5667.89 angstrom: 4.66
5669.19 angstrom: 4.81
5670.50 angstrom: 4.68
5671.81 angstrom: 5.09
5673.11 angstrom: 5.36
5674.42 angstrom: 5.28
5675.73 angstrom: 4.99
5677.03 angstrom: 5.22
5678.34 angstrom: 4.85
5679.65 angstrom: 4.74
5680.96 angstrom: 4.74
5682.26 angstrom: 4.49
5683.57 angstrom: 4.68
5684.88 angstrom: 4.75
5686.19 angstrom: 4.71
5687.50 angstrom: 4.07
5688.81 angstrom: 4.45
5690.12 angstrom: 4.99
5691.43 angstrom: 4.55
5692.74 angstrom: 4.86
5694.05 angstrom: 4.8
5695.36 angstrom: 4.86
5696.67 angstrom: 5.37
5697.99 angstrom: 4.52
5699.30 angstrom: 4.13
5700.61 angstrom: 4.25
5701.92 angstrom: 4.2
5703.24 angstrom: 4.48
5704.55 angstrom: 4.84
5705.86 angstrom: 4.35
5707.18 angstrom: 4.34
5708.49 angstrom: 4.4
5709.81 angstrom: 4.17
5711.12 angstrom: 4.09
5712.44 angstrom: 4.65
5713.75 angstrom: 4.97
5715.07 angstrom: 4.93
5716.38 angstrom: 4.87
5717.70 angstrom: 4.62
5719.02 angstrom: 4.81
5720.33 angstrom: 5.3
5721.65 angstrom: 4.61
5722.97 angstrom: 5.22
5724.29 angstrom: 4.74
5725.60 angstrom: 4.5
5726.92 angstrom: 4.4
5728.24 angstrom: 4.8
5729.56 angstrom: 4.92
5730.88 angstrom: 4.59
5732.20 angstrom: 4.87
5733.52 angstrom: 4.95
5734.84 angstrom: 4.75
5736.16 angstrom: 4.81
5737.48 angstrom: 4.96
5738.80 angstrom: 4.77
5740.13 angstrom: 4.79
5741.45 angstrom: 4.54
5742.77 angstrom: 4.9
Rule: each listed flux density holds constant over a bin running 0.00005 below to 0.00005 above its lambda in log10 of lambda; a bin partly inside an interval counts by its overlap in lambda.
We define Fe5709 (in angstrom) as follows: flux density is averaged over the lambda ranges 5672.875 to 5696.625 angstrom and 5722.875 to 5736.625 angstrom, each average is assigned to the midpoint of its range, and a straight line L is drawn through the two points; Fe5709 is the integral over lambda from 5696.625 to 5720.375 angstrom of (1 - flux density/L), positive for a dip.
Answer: 1.1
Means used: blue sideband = 4.8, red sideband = 4.76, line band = 4.56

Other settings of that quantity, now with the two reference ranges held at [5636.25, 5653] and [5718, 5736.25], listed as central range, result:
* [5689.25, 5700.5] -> 0.1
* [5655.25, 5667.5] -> 0.5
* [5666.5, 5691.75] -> -0.2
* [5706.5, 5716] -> 0.5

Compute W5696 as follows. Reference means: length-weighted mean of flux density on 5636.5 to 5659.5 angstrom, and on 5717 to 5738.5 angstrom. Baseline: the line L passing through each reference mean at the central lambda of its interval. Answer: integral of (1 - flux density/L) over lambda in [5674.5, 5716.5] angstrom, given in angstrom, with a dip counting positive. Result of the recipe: 1.1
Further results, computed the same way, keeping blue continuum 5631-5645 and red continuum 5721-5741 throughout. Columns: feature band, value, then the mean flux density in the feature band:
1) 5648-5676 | -0.3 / 4.76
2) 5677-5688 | 0.1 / 4.67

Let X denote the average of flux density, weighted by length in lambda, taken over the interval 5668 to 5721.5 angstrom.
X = 4.71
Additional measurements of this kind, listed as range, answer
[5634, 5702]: 4.71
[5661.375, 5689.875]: 4.76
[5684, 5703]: 4.6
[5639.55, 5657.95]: 4.76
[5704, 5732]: 4.68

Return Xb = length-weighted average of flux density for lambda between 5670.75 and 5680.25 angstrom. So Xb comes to 5.06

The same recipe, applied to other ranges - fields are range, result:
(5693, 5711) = 4.51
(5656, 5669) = 4.56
